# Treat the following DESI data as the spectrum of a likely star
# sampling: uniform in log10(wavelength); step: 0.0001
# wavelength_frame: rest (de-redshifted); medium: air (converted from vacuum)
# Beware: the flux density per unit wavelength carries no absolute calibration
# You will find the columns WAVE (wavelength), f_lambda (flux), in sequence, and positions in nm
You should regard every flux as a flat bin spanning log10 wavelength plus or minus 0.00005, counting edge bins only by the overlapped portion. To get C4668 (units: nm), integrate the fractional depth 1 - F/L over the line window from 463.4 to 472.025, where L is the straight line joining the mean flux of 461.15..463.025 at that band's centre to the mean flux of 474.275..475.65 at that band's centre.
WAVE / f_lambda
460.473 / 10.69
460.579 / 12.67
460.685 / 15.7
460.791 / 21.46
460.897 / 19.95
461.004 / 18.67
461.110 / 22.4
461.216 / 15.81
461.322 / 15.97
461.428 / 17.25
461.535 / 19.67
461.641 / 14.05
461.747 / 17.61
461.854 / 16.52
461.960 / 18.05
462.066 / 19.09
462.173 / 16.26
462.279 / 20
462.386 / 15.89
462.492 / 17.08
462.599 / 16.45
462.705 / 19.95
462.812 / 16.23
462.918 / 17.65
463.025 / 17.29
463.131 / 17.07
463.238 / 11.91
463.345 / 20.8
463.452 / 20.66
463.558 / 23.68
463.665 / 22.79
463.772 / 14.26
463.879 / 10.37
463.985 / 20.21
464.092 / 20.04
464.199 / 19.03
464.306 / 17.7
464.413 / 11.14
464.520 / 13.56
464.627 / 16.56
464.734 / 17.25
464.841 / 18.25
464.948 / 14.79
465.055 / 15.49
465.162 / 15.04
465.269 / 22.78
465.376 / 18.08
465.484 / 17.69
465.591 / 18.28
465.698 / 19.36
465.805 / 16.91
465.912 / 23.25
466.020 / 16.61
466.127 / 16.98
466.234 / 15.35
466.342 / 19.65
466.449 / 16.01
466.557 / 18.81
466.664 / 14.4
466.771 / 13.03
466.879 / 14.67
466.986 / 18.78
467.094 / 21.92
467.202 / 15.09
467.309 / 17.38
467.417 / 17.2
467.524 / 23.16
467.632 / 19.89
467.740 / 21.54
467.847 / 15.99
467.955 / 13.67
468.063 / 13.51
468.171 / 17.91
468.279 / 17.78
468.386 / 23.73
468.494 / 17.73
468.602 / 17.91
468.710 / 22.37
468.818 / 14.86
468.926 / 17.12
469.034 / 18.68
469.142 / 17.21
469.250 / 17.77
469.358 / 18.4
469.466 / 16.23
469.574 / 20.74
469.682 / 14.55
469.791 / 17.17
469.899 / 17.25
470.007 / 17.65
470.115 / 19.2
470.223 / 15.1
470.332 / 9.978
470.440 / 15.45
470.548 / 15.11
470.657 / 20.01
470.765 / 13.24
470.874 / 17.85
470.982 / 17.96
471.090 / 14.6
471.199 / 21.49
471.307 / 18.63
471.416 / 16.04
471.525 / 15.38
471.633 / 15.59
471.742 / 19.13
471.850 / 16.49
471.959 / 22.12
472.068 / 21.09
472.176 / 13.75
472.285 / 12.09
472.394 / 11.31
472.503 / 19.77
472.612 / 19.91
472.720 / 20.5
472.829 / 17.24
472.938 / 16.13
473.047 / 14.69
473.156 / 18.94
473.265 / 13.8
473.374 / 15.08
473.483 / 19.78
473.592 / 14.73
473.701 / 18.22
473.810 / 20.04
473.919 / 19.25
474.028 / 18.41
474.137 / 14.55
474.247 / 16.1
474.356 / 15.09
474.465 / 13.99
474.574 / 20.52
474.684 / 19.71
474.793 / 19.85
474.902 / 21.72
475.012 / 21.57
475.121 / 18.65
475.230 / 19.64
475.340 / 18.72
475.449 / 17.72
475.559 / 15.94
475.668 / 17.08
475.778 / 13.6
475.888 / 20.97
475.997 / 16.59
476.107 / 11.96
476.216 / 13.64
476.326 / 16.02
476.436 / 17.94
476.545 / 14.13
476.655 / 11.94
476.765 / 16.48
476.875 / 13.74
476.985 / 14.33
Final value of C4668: 0.16 nm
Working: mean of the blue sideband 17.3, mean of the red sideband 18.5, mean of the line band 17.5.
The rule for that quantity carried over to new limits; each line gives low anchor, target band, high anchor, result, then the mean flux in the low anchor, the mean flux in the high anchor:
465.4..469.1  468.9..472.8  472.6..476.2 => 0.137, 17.9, 17.5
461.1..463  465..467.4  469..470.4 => -0.054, 17.4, 16.9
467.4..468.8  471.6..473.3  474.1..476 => 0.103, 18.6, 18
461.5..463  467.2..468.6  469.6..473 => -0.088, 17.4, 16.9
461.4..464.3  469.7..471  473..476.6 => 0.090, 17.8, 17.2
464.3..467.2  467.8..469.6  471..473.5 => -0.066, 17.1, 17.1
